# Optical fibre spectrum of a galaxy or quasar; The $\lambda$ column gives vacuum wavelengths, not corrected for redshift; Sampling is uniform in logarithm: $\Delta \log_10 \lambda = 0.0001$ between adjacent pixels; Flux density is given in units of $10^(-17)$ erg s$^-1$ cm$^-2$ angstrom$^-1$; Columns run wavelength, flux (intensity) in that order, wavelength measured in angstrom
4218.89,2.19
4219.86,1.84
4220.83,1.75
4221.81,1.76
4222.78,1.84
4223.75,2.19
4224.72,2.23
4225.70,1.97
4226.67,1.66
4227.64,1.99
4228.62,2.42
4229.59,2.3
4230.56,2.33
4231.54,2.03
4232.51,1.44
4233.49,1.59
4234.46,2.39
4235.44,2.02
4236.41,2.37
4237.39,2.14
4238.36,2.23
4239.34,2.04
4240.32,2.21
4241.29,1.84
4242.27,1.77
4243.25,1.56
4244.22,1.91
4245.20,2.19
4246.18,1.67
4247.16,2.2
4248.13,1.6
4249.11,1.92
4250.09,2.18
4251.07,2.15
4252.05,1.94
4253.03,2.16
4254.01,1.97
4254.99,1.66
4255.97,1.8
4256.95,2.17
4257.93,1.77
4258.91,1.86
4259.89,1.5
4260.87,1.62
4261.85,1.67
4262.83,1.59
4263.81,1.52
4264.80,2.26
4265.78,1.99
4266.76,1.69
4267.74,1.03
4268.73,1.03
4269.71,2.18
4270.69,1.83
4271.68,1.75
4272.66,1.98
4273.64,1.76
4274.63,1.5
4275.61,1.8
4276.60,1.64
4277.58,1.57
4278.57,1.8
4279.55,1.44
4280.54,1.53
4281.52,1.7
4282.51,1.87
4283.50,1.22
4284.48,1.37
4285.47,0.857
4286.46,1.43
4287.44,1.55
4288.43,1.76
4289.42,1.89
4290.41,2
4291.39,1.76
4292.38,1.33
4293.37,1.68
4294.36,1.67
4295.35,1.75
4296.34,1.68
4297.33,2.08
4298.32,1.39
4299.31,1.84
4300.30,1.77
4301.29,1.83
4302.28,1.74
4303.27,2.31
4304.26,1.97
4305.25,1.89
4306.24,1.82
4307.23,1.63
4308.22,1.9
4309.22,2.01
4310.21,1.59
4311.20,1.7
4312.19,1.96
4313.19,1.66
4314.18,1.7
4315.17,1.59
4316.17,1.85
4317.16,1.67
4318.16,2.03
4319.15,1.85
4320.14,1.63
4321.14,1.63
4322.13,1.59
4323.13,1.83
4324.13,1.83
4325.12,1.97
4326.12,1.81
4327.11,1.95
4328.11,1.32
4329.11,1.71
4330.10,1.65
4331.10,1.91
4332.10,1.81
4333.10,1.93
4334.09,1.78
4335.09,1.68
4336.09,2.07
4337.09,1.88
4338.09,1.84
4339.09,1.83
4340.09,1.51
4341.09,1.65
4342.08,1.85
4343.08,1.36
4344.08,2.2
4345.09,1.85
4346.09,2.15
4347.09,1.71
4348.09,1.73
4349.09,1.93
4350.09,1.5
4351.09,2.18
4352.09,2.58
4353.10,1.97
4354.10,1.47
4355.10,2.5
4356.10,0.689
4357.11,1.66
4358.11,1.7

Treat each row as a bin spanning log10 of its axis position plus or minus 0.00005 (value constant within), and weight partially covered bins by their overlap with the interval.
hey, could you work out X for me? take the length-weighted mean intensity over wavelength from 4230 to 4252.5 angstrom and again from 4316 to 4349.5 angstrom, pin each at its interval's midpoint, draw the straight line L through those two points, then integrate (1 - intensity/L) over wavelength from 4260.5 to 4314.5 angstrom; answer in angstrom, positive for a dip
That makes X 5.4 angstrom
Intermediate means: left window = 1.99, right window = 1.79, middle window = 1.7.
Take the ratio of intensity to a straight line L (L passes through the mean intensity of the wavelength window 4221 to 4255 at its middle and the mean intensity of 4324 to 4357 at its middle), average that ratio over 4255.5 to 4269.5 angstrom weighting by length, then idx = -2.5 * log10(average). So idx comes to 0.16 mag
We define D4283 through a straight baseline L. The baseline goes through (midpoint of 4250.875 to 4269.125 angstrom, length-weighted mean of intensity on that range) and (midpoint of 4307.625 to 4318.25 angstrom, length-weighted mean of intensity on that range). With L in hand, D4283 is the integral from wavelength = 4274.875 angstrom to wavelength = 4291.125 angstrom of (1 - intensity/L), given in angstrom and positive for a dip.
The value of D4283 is 1.6 angstrom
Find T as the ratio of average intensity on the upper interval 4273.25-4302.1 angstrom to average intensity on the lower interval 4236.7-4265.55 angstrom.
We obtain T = 0.9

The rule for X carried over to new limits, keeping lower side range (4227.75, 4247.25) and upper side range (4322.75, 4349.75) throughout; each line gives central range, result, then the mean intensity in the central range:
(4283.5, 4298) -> 2.2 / 1.61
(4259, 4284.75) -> 3.9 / 1.65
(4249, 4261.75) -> 0.6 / 1.89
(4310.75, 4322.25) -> 0.7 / 1.74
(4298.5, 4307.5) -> 0.1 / 1.86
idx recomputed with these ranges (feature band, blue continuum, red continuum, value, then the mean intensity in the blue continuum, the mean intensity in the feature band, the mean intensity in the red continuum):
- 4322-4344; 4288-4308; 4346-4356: 0.06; 1.79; 1.77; 1.91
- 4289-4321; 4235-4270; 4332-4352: 0.04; 1.87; 1.78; 1.84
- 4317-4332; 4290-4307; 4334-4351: 0.02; 1.79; 1.76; 1.8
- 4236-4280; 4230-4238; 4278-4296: 0.01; 2.05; 1.83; 1.59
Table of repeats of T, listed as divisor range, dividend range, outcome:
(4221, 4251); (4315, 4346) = 0.89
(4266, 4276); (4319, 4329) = 1.04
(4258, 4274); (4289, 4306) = 1.05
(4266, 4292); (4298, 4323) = 1.11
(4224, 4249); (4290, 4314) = 0.89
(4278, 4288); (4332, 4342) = 1.22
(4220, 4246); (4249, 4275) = 0.90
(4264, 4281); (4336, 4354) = 1.10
